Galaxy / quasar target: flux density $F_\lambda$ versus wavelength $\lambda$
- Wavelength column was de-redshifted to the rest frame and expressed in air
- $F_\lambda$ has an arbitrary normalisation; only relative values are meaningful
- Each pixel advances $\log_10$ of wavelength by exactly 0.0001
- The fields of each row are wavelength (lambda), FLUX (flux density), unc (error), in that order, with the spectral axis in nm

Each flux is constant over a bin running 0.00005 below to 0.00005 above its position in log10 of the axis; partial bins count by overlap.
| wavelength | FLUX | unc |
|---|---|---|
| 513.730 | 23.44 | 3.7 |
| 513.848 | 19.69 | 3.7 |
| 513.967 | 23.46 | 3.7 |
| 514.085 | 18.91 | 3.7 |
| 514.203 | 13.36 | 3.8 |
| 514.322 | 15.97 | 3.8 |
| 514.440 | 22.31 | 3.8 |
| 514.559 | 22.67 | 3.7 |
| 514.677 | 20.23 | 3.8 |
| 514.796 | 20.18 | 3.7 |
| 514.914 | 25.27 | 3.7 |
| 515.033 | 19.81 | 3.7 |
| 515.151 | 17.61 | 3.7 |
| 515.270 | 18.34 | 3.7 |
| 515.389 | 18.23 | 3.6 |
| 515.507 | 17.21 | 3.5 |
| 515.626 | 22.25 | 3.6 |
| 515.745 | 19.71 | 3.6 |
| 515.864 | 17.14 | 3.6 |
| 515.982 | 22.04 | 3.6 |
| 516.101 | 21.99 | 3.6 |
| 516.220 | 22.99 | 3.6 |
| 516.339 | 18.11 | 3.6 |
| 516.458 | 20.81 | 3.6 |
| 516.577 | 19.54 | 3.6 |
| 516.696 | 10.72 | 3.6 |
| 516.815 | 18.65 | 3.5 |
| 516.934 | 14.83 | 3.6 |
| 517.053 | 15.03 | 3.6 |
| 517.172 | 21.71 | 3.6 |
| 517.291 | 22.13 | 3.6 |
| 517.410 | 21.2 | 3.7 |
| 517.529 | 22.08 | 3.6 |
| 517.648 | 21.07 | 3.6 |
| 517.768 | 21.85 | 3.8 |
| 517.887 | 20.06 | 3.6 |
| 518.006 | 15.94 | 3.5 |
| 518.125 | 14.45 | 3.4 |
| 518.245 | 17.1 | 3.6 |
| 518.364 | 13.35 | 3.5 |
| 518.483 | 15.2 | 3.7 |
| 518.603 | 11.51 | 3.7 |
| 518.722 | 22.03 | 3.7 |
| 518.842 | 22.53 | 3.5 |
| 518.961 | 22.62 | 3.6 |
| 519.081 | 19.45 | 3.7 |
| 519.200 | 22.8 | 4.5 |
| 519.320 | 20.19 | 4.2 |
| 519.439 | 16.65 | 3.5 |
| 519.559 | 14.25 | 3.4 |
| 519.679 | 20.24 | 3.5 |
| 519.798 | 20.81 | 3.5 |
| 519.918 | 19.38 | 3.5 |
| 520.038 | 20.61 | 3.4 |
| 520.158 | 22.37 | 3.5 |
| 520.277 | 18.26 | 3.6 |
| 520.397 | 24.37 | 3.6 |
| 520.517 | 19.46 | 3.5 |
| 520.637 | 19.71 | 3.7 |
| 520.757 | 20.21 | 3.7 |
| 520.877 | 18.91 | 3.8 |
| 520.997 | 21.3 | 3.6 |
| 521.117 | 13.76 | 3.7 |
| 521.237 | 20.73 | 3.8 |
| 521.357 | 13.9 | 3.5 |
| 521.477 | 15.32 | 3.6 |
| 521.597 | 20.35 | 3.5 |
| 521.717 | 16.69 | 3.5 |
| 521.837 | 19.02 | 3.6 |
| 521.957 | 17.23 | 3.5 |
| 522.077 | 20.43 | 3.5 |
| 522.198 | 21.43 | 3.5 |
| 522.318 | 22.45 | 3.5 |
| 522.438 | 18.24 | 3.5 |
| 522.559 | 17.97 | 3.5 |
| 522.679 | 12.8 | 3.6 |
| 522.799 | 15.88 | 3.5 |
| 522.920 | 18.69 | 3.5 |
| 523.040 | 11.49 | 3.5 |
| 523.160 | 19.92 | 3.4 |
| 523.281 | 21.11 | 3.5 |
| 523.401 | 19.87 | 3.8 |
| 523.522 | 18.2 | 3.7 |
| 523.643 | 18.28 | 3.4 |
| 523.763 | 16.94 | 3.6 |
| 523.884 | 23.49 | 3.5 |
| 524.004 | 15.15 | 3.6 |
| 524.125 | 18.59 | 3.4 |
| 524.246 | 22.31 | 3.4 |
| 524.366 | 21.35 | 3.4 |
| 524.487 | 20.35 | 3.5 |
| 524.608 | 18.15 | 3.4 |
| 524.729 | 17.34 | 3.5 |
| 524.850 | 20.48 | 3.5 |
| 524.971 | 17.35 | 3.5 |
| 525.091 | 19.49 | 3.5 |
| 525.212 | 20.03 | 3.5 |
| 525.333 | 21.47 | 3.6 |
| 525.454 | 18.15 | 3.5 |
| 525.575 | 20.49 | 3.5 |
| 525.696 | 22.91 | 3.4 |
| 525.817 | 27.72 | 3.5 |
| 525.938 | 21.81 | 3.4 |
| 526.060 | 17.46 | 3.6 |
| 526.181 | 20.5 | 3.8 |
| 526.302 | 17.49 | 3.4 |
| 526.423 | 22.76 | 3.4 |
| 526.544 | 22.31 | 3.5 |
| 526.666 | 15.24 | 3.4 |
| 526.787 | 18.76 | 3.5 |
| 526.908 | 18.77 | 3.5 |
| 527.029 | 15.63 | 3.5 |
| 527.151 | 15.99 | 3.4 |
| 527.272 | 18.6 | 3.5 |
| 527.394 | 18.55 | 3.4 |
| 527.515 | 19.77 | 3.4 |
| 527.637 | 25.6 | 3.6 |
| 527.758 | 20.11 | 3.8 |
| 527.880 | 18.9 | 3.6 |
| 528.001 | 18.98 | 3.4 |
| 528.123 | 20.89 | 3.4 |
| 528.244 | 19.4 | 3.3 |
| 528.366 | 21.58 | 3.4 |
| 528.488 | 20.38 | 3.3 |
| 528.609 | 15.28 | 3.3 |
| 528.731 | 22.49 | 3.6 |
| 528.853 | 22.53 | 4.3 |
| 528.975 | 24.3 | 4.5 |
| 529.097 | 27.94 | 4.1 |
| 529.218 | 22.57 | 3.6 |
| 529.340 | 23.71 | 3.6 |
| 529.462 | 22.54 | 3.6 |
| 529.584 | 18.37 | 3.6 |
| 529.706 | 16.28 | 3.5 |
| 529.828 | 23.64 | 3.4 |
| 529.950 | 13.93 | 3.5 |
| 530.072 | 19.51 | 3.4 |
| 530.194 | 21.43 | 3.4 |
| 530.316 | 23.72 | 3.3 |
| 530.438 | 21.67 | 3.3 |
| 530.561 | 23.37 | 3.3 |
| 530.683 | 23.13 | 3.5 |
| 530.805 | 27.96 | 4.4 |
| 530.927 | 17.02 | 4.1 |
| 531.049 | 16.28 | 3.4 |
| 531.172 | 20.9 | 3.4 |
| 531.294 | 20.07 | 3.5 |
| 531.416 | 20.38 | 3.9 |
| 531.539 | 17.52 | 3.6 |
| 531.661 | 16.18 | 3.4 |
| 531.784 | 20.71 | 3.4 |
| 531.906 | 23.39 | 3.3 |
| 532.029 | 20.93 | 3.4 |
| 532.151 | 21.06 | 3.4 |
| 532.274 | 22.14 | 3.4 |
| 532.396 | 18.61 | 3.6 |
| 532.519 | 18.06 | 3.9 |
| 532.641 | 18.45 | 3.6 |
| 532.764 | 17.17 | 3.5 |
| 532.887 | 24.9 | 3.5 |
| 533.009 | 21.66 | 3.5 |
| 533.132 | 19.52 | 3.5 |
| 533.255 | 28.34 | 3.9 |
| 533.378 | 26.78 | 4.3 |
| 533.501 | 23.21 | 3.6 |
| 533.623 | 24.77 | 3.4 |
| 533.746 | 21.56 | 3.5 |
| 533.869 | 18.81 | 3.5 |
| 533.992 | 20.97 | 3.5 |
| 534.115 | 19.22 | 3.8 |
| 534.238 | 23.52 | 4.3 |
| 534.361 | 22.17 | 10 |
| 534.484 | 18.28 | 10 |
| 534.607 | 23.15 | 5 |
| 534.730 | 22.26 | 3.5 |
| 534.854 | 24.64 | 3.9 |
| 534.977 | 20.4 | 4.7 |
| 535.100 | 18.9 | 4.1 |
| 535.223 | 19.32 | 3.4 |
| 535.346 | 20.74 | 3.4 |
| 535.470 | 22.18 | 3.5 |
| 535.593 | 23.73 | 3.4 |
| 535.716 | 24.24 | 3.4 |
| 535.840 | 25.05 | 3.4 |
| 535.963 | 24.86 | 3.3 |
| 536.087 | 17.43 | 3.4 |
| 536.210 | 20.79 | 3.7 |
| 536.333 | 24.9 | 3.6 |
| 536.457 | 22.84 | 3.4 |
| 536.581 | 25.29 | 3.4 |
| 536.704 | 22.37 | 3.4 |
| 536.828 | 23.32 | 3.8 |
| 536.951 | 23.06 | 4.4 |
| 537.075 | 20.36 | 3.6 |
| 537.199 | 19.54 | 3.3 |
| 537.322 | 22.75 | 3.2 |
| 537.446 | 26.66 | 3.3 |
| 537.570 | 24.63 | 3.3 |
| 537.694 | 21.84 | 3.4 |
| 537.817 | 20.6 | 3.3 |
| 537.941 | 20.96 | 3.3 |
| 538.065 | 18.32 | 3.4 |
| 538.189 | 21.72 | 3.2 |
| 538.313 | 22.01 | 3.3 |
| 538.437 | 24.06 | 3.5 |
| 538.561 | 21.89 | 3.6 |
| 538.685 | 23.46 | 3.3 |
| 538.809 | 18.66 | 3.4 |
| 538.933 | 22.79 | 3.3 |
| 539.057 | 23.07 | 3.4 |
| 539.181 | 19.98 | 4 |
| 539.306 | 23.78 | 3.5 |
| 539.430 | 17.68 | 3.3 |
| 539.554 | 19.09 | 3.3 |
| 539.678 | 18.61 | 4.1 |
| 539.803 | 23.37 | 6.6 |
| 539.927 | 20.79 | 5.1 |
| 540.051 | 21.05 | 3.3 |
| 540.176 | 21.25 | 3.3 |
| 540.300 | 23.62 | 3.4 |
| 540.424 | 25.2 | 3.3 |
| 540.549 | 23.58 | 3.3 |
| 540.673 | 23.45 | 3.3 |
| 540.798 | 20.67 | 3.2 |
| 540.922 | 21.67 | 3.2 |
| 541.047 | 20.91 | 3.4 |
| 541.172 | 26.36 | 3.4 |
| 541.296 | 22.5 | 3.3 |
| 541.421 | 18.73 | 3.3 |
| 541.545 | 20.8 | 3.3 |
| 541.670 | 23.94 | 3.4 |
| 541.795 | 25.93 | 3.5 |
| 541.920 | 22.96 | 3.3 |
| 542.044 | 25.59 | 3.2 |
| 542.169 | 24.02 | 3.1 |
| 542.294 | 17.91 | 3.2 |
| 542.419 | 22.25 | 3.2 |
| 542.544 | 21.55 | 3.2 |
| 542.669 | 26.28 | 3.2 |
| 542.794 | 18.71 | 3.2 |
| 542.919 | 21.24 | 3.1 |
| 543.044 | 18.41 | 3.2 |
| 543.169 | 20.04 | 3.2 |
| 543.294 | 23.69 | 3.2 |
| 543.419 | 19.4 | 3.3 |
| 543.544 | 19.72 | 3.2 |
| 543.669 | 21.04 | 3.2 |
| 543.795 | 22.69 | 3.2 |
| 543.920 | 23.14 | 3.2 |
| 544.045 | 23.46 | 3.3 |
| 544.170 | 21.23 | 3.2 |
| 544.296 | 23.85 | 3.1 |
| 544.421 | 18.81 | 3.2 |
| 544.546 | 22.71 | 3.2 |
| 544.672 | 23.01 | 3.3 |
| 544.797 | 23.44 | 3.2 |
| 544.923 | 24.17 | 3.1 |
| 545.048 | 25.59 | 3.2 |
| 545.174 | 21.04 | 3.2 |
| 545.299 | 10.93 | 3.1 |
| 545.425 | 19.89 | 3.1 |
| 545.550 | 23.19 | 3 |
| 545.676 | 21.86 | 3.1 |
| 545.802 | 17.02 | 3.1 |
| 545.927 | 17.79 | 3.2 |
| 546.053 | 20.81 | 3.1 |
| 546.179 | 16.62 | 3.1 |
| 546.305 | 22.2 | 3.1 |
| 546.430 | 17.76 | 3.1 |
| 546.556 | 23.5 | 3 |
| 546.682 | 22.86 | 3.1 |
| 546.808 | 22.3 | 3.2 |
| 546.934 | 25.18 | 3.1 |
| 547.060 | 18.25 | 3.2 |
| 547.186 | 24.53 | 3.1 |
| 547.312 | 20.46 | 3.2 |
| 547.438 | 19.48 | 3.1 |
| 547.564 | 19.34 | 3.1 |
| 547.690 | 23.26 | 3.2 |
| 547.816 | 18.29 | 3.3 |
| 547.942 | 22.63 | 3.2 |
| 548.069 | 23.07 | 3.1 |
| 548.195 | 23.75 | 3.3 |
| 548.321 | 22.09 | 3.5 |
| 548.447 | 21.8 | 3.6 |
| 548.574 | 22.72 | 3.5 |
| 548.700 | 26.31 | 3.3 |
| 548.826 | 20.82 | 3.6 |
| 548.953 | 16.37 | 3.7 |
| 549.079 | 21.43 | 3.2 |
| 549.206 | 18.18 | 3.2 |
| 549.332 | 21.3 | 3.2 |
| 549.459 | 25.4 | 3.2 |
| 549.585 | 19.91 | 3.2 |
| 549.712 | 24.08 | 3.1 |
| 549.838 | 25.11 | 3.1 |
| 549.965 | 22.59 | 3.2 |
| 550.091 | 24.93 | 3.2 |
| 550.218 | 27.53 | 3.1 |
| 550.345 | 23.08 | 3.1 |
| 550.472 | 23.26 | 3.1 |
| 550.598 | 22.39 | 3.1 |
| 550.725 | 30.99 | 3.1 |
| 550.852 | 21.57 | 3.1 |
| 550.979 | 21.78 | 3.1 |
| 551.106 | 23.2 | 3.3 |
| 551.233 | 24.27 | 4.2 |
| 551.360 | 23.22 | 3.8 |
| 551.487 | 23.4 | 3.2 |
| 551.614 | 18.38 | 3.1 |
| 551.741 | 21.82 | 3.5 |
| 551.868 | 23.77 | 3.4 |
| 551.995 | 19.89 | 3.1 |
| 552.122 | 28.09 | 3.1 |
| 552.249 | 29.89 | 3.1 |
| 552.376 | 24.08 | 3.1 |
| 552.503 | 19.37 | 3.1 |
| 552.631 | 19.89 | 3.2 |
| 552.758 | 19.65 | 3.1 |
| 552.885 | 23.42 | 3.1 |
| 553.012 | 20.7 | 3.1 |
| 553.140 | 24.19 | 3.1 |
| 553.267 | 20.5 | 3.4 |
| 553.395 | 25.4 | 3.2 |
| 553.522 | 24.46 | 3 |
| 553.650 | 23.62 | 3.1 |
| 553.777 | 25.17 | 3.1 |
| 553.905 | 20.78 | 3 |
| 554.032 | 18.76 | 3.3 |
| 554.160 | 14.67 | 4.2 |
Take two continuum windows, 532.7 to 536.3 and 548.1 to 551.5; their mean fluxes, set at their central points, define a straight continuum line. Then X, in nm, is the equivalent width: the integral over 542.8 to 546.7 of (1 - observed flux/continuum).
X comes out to 0.30 nm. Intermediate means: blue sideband 22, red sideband 23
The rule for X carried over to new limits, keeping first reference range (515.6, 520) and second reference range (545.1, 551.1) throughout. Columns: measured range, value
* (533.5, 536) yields -0.17 nm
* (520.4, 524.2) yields 0.19 nm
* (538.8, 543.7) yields -0.16 nm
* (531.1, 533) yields 0.02 nm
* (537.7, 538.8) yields -0.04 nm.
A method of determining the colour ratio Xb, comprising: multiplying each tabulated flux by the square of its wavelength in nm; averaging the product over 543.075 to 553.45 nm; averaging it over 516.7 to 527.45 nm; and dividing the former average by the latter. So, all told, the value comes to 1.28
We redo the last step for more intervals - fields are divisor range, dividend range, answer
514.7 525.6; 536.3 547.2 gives 1.24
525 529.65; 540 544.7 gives 1.14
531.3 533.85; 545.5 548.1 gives 1.04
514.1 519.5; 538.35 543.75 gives 1.26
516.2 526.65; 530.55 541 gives 1.20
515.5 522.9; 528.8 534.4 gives 1.18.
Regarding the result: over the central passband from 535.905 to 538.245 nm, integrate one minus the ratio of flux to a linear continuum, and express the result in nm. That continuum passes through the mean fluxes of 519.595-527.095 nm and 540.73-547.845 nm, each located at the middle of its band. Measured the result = -0.173 nm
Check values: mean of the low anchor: 19.2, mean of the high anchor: 21.5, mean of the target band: 22.2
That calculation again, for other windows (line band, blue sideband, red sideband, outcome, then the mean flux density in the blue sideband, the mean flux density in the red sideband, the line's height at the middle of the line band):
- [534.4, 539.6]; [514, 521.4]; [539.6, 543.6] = -0.12 nm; 19.2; 22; 21.5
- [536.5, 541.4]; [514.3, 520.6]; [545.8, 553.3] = -0.18 nm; 19.4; 22.2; 21.3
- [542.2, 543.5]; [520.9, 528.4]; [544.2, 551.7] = 0.02 nm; 19.1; 21.9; 21.3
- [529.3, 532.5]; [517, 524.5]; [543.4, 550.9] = -0.08 nm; 18.9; 21.9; 20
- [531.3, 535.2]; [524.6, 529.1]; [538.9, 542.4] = -0.03 nm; 20.1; 22.1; 21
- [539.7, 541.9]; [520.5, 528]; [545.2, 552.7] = -0.15 nm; 19.1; 22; 21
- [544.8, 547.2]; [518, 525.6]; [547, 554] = 0.13 nm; 18.7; 22.6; 22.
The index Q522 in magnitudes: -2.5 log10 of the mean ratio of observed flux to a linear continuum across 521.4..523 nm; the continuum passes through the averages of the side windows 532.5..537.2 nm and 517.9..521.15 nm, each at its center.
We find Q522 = 0.08 mag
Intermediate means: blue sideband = 18.9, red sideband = 22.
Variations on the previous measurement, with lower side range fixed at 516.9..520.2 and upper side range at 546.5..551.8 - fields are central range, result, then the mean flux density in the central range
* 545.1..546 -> 0.168 mag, 18.9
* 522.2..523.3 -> 0.104 mag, 17.7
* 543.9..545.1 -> -0.046 mag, 22.9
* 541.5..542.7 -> -0.067 mag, 23.1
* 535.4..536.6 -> -0.100 mag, 23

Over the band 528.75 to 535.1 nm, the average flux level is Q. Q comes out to 21.3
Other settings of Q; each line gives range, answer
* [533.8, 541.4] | 21.9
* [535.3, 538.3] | 22.4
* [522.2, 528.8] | 19.4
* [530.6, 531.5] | 20.8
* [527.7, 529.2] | 21.1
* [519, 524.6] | 18.9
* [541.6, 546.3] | 21.5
